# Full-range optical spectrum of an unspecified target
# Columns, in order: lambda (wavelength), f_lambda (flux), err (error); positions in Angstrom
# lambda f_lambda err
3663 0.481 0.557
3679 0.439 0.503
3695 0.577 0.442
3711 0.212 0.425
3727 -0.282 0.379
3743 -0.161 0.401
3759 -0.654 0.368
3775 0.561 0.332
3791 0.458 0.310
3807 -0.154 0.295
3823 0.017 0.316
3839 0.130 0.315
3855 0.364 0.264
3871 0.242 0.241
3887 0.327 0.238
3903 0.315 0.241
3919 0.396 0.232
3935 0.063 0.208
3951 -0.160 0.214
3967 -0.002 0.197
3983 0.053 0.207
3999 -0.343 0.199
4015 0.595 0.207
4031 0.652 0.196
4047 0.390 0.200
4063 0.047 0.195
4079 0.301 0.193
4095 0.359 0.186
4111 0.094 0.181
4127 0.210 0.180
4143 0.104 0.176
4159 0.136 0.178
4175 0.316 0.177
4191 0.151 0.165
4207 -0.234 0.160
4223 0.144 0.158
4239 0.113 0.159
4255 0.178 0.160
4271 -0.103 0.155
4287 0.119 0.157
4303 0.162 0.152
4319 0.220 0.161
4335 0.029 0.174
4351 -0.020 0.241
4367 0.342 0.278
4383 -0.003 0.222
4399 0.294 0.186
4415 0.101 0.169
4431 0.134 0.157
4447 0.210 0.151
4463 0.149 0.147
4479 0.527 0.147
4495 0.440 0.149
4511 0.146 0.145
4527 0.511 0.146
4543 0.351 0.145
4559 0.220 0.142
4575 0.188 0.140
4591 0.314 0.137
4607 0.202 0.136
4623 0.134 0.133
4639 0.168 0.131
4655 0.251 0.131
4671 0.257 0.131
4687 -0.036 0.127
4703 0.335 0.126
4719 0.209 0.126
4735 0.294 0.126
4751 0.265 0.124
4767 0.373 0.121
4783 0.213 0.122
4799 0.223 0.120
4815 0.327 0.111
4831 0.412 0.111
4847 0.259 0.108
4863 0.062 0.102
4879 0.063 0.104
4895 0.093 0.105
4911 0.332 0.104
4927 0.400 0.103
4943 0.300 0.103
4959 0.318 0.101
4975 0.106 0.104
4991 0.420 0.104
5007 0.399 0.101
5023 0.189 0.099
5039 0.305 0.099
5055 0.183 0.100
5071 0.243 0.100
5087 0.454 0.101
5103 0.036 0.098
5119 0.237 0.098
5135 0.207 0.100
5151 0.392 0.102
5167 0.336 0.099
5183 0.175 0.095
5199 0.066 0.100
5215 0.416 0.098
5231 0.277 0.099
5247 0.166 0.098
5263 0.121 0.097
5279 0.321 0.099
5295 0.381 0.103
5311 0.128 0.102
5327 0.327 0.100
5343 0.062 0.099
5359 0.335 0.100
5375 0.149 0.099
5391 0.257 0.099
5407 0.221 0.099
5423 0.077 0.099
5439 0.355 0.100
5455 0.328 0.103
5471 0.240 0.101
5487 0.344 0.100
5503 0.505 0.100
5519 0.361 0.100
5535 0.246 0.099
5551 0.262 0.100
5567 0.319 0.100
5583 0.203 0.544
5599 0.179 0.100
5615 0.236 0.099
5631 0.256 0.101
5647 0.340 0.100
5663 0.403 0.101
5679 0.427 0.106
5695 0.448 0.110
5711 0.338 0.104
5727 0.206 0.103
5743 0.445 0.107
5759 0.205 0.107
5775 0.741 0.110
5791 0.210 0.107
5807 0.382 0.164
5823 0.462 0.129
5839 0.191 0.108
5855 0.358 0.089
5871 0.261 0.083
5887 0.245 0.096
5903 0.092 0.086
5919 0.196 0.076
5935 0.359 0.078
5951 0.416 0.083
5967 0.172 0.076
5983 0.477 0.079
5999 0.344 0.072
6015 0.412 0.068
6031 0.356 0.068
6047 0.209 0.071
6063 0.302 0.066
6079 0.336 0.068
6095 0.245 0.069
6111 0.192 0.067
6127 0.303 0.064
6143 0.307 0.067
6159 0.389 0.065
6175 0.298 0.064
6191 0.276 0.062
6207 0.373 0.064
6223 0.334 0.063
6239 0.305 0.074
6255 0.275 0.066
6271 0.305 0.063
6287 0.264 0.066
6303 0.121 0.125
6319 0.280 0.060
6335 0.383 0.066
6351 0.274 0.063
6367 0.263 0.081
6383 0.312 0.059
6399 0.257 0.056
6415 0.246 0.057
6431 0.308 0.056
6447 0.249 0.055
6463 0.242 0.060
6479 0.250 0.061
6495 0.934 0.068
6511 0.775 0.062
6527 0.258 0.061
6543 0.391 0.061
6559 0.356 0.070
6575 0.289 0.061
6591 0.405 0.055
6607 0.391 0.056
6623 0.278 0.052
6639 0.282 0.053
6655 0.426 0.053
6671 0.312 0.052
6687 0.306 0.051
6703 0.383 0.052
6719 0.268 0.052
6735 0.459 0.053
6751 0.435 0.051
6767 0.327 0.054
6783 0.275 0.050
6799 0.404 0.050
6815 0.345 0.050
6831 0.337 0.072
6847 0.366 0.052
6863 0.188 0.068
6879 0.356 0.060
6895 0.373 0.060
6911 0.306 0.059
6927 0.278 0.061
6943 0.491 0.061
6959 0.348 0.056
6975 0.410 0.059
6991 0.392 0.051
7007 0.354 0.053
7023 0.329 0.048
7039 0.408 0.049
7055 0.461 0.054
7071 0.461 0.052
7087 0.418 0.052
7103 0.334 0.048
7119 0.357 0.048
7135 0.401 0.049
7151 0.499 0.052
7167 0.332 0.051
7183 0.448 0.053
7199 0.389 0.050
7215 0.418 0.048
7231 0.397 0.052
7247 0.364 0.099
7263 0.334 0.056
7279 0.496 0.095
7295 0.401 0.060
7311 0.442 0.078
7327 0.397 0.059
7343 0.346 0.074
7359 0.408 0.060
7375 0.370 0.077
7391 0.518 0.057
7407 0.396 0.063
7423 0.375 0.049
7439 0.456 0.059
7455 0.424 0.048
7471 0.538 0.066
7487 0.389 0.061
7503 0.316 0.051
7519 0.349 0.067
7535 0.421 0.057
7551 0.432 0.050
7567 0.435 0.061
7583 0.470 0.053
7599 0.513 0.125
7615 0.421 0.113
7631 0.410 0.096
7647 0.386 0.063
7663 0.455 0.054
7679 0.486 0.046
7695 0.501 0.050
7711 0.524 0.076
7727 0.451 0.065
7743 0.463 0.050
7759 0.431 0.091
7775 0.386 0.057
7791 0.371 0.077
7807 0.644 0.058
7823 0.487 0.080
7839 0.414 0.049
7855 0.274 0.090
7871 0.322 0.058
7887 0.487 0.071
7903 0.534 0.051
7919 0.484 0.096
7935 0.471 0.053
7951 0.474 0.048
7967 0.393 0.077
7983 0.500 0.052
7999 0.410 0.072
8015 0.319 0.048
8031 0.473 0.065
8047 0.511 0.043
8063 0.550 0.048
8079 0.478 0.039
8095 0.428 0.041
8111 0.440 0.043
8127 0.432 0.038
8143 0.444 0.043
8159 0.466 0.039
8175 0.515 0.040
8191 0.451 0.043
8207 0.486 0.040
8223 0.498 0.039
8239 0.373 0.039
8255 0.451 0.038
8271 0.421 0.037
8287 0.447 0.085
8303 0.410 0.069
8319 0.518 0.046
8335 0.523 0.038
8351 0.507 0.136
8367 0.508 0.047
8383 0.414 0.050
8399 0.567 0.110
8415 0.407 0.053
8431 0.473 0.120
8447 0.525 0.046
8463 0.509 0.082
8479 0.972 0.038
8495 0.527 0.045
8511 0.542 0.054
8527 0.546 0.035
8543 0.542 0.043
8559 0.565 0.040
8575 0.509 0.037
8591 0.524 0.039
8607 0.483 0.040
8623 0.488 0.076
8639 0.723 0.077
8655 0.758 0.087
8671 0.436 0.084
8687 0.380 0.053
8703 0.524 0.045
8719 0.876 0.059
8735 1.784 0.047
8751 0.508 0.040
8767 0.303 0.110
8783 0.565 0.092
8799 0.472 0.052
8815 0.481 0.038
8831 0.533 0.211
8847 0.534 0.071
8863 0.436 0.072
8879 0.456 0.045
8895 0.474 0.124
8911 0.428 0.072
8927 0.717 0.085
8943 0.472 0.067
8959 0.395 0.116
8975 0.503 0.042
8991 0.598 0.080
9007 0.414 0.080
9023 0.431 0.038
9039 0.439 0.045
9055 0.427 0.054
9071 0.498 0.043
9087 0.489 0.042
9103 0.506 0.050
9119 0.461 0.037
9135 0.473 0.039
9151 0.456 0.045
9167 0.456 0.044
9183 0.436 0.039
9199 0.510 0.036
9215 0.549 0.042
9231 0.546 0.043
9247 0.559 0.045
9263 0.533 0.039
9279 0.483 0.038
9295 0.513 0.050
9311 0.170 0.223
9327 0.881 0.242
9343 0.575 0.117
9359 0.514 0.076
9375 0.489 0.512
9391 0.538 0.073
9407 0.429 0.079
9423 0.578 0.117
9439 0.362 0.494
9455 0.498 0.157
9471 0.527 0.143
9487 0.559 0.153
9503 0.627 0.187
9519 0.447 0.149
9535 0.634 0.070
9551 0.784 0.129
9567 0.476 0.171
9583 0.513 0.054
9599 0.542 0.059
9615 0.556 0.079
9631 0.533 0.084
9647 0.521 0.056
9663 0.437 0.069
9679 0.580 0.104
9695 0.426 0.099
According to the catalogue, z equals 0.74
